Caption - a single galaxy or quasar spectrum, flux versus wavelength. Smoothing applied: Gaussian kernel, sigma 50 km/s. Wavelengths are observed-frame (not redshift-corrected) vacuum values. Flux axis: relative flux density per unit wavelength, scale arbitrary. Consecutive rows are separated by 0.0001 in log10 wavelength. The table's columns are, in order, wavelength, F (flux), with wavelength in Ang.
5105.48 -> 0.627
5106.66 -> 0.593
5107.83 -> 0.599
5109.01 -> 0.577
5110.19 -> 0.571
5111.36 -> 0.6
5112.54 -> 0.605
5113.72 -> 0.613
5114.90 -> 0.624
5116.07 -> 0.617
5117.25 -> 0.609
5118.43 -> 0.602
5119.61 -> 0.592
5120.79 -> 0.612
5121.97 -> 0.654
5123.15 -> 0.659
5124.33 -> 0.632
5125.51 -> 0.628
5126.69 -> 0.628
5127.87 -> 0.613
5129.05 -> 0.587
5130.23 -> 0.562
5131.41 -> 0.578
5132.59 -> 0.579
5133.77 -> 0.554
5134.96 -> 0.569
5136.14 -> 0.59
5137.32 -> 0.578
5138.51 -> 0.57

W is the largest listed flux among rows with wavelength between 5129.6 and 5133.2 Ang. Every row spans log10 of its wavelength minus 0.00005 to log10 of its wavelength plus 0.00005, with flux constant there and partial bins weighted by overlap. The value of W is 0.579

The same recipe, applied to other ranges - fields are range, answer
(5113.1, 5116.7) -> 0.624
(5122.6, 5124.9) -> 0.659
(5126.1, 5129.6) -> 0.628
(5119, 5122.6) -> 0.654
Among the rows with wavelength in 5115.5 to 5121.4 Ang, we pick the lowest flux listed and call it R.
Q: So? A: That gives 0.592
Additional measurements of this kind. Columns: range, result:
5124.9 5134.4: 0.554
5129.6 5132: 0.562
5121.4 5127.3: 0.628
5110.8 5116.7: 0.6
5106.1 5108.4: 0.593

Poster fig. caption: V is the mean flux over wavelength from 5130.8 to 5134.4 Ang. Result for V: 0.57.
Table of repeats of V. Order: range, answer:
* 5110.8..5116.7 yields 0.612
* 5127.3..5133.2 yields 0.584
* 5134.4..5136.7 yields 0.58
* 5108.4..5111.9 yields 0.582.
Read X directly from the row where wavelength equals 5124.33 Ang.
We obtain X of 0.632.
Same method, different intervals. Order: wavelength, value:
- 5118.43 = 0.602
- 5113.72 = 0.613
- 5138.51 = 0.57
